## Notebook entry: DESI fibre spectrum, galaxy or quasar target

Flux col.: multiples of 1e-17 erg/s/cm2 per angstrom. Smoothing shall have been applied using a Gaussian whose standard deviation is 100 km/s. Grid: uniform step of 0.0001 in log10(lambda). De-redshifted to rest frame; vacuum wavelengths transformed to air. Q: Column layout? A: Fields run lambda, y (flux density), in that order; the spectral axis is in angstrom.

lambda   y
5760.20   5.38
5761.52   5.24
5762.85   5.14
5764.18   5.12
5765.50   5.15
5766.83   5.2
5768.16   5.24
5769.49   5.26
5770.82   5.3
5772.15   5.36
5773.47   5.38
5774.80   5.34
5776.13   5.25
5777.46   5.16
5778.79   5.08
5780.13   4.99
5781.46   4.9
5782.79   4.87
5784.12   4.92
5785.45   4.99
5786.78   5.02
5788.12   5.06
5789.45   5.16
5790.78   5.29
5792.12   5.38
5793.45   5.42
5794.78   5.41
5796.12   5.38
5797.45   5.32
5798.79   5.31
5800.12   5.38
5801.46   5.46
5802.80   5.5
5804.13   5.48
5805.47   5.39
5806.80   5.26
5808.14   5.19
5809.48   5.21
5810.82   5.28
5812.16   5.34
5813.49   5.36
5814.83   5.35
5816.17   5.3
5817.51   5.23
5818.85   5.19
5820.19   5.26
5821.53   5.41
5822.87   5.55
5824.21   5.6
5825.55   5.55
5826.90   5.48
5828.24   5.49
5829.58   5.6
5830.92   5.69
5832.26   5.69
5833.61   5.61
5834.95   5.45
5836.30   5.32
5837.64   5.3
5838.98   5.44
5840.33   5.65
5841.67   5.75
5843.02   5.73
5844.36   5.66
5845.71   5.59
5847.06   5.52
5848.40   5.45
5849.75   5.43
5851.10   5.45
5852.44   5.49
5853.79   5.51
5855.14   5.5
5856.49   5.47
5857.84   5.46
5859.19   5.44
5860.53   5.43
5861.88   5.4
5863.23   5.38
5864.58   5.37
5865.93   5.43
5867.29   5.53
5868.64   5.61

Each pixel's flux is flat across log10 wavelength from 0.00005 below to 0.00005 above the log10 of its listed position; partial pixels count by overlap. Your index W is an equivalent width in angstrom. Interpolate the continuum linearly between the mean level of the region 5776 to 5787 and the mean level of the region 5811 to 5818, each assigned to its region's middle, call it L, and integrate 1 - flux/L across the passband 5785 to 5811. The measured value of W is -0.7 angstrom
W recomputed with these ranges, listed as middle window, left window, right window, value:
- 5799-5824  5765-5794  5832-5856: 0.0 angstrom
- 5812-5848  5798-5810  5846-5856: -0.4 angstrom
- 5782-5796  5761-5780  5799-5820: 0.3 angstrom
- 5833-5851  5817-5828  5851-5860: -0.2 angstrom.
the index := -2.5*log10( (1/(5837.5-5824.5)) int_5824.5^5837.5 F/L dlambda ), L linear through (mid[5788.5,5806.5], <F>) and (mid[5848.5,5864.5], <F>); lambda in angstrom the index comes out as -0.02 mag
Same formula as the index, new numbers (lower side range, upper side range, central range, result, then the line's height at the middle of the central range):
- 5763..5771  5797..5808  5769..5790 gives 0.03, 5.26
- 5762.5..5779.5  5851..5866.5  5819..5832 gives -0.03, 5.36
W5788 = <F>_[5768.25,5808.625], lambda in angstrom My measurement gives 5.24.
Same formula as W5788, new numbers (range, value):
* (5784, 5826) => 5.32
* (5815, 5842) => 5.47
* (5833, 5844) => 5.54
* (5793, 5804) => 5.4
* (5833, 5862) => 5.51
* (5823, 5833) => 5.58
